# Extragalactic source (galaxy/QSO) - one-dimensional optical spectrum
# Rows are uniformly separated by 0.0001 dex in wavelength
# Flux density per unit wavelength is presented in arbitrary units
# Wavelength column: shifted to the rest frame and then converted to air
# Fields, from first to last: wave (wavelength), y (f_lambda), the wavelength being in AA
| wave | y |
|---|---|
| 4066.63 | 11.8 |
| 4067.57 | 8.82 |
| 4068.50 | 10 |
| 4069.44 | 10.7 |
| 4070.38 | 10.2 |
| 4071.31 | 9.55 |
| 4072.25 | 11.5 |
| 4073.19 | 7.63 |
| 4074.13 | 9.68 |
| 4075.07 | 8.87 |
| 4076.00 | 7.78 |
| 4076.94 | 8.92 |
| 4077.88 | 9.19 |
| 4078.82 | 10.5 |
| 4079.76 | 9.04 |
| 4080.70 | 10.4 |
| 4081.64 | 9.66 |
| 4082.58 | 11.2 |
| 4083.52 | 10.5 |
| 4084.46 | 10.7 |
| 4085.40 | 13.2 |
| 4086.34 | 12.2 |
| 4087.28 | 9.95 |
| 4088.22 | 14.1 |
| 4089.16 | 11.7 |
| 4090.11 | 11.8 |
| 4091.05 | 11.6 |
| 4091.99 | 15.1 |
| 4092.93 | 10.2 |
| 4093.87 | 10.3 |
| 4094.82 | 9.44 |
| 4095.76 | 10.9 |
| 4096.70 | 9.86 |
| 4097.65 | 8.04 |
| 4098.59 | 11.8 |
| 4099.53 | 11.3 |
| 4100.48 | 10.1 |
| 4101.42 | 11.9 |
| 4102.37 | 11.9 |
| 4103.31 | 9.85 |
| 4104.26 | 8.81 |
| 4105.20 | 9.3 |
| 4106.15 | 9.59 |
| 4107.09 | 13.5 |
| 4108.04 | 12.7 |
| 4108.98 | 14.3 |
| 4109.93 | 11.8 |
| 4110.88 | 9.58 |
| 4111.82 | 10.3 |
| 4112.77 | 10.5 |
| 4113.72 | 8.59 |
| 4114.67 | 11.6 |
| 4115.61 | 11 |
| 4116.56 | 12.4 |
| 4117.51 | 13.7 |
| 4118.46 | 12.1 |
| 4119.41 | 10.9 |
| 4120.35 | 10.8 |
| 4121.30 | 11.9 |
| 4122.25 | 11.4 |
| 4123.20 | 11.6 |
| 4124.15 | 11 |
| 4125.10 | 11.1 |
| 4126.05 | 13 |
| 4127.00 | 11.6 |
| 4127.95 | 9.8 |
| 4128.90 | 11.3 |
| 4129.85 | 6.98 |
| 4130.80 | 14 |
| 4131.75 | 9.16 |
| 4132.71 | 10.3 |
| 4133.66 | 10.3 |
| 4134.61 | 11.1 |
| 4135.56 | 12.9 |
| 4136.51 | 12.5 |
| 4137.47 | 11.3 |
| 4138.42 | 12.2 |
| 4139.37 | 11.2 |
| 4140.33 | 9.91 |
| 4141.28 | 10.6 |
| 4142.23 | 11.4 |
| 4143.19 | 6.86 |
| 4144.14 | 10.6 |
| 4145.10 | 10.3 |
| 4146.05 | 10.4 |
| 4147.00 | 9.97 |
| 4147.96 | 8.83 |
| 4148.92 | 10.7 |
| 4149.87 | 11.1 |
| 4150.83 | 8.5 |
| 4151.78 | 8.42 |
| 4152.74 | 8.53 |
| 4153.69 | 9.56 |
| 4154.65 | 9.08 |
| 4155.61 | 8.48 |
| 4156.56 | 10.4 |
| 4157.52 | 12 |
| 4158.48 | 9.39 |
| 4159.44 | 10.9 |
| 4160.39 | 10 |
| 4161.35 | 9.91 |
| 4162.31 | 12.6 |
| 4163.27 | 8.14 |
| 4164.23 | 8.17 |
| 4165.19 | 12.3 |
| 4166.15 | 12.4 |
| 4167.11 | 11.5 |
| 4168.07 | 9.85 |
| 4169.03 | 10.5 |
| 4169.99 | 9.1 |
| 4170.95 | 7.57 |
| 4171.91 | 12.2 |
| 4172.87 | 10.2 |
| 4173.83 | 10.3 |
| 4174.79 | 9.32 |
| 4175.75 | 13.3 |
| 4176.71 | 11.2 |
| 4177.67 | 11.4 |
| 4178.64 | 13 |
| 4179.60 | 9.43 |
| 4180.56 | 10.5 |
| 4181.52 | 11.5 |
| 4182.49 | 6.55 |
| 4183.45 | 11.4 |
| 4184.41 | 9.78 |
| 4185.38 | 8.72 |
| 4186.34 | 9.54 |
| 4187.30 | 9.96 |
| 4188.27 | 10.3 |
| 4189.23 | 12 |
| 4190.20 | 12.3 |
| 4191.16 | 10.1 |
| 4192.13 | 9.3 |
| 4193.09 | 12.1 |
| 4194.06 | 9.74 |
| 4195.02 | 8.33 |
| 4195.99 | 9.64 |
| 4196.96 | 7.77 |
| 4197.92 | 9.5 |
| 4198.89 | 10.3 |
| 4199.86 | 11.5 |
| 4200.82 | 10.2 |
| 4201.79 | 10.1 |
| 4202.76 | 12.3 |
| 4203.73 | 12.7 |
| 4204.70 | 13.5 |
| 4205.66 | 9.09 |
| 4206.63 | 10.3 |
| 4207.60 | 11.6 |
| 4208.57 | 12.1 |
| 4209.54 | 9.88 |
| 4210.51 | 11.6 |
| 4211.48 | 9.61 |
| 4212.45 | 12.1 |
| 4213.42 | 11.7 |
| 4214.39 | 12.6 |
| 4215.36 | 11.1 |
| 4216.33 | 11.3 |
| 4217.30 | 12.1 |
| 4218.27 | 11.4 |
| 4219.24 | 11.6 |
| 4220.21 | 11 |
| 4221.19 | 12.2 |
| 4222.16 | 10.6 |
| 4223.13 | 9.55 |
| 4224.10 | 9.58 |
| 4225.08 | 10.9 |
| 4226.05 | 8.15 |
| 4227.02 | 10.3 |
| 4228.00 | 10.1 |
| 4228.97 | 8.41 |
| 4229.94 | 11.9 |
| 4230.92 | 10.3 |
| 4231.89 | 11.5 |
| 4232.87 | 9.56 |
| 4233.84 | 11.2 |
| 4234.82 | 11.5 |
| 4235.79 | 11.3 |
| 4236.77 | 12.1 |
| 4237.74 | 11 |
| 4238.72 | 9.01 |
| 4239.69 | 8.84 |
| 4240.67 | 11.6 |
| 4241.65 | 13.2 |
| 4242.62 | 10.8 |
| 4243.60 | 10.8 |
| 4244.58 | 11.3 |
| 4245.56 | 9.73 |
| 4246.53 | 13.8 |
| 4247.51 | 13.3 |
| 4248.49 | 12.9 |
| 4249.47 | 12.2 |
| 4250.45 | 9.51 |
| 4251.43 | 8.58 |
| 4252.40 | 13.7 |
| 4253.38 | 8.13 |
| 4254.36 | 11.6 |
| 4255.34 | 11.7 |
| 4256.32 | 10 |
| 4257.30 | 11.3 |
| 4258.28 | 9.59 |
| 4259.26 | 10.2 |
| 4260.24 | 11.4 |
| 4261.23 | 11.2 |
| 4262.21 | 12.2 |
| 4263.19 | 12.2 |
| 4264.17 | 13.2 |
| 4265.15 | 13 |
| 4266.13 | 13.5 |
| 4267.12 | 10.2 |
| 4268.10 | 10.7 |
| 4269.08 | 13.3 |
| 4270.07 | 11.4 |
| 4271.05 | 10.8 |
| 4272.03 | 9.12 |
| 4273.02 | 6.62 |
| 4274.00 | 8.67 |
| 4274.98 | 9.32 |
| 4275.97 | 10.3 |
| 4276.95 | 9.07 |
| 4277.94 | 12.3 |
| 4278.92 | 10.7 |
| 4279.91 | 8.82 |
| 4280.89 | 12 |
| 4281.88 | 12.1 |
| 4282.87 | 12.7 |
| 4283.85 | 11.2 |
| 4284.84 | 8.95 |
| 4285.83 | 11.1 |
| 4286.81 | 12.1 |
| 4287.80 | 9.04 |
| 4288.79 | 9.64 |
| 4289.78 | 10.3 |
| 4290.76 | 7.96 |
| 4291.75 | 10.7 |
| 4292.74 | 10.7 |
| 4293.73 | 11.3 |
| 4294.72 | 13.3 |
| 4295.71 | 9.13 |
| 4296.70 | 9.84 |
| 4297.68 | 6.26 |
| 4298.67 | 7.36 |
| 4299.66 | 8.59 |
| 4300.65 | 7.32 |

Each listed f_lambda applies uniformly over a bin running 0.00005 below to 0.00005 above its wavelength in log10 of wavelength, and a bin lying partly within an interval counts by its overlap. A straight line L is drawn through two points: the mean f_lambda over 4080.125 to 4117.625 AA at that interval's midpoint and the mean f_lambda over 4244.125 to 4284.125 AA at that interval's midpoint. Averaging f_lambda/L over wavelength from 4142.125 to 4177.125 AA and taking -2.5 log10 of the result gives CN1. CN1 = 0.10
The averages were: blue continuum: 11.1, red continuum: 11.1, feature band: 10.1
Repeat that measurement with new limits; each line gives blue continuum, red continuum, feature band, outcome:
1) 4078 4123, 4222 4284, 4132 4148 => 0.04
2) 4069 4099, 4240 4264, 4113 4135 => -0.04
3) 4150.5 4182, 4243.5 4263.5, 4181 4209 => 0.02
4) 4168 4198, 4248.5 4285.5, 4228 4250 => -0.05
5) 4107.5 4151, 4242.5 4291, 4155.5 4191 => 0.05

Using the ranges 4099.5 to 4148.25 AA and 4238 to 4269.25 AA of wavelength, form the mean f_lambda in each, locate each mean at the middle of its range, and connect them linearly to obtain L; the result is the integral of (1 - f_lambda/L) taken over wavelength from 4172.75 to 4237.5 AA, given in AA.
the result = 2.85 AA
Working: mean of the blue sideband 11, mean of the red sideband 11.3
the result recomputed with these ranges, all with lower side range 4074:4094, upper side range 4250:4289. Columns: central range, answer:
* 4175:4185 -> 0.0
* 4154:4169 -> 0.6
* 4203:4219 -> -1.0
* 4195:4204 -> 0.4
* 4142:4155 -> 1.5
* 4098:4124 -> -1.0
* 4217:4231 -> 0.3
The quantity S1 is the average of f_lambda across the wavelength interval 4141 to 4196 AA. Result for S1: 10.2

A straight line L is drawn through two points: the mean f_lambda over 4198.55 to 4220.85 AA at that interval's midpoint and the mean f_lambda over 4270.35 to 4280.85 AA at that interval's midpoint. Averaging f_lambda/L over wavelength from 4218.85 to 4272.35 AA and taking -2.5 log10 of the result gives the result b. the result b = -0.06 mag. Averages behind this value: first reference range 11.3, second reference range 9.72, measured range 11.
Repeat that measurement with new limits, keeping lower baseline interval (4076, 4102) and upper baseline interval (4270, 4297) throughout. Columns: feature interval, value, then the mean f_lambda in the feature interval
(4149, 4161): 0.10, 9.74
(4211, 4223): -0.09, 11.4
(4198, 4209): -0.07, 11.2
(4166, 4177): 0.00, 10.6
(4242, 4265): -0.09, 11.3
